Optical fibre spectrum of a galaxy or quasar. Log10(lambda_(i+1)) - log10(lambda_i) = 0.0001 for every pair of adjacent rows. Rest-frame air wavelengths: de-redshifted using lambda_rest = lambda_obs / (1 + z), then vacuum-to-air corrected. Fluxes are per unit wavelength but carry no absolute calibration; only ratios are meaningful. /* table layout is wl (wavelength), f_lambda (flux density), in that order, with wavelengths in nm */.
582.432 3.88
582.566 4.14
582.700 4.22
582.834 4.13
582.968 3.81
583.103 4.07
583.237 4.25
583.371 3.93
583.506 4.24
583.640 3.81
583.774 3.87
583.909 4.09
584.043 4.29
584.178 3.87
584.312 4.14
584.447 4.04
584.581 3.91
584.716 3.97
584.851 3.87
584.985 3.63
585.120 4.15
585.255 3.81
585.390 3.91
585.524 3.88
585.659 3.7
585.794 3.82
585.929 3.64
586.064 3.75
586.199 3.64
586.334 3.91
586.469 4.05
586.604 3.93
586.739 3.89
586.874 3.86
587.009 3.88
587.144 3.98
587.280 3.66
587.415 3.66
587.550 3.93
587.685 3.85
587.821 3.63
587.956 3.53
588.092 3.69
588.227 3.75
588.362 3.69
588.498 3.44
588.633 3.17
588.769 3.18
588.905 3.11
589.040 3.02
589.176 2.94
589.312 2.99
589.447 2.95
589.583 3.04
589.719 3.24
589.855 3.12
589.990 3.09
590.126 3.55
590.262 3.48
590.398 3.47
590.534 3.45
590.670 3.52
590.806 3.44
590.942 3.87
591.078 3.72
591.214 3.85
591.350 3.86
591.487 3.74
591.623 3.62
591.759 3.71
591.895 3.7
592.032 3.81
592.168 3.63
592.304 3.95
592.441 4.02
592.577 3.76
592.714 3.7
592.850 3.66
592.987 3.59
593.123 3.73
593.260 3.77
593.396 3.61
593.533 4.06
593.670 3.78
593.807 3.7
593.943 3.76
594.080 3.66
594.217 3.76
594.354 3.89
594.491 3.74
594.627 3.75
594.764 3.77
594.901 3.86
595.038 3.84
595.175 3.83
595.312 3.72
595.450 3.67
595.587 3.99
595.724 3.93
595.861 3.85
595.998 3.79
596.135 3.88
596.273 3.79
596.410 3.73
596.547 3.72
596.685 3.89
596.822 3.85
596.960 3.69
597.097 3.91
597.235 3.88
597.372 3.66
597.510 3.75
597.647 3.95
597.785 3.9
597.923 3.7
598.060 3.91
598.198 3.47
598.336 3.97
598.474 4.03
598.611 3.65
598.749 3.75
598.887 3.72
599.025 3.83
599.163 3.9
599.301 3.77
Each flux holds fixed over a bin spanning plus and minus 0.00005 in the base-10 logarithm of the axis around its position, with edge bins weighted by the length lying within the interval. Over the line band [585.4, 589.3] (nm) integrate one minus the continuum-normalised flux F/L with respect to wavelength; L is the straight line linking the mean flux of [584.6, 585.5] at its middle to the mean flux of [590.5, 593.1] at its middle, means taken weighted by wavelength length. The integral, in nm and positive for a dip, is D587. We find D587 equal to 0.19 nm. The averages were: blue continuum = 3.89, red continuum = 3.72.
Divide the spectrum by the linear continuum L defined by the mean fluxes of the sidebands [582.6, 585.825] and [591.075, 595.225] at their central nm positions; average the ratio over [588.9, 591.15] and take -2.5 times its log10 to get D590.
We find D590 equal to 0.16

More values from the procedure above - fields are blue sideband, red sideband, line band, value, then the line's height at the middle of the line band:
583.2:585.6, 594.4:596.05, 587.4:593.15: 0.105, 3.89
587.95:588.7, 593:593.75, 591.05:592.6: -0.023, 3.7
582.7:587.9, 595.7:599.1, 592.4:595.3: 0.019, 3.84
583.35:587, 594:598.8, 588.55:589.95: 0.248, 3.87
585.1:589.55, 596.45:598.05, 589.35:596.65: 0.016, 3.73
